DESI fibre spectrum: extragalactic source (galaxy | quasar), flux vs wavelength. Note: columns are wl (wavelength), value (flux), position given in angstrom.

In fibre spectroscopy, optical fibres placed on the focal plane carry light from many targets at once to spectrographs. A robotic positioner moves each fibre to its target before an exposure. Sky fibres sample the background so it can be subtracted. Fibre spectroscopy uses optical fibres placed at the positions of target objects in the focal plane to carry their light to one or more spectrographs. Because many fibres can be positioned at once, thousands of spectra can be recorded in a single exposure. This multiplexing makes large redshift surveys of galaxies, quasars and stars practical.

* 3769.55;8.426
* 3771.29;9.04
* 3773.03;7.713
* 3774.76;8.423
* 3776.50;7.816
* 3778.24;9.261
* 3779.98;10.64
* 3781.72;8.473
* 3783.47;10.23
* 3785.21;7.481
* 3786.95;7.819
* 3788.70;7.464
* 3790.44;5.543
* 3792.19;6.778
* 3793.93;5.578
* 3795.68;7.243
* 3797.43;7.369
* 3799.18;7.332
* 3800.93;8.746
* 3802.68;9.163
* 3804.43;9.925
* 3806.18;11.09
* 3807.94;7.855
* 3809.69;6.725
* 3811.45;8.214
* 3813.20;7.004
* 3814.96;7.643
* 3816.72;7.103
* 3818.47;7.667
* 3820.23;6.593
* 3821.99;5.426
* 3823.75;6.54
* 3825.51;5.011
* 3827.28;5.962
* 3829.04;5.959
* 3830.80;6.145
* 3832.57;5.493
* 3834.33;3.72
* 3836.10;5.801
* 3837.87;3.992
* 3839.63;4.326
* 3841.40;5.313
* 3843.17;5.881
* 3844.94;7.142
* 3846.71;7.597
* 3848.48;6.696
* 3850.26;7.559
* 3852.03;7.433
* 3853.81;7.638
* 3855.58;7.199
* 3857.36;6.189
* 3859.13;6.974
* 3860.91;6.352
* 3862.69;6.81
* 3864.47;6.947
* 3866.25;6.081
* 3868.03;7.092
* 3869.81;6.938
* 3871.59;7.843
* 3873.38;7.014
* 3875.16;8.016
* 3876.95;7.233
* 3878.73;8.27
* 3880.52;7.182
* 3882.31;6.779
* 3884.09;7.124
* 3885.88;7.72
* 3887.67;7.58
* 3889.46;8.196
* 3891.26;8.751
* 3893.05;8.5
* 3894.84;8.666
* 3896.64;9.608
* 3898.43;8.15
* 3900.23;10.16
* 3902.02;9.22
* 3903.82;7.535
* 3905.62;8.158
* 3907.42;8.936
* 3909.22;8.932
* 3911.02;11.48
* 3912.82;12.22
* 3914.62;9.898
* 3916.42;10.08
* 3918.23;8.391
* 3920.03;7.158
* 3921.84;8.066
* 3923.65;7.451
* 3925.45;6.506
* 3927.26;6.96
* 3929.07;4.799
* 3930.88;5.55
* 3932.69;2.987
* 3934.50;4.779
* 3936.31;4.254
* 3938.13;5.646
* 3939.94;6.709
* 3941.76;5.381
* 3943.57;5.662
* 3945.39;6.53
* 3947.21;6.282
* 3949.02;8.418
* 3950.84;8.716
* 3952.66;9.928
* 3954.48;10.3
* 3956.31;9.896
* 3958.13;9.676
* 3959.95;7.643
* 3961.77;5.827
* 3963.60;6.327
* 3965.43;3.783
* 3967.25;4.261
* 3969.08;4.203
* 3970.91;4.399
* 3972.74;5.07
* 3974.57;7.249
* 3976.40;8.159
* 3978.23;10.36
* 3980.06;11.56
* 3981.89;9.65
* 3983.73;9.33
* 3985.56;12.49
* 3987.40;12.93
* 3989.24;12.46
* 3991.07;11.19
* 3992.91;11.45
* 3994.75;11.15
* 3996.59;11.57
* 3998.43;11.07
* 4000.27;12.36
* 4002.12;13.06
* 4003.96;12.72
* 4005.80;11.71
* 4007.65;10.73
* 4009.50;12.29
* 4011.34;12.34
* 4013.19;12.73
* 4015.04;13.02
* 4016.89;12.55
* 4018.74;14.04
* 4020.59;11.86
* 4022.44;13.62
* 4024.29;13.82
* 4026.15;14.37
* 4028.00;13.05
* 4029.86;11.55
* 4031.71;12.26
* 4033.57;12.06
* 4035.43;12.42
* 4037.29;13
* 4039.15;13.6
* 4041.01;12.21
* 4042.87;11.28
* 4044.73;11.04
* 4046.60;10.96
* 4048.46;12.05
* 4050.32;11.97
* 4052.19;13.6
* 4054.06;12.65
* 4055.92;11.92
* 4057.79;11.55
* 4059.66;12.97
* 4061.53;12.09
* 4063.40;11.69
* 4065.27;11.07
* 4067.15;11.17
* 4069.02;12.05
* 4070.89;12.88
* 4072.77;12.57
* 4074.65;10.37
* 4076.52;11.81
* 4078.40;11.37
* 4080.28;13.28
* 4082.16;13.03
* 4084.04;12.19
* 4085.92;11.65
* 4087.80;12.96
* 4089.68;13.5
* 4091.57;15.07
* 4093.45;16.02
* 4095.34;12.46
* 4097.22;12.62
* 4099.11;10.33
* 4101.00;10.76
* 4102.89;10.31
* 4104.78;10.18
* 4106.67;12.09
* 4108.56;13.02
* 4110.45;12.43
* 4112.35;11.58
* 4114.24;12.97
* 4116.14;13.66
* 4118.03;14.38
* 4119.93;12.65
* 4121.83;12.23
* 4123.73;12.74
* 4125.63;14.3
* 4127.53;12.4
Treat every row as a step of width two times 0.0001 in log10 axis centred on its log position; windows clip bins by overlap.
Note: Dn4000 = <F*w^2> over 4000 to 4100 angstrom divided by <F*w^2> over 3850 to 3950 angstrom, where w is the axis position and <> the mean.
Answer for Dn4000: 1.80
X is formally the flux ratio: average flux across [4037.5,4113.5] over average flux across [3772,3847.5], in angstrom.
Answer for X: 1.70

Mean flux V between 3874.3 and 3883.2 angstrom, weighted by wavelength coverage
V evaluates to 7.49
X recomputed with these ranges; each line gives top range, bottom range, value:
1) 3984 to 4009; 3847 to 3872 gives 1.70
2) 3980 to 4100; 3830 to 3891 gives 1.82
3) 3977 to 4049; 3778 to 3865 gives 1.72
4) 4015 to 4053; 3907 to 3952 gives 1.73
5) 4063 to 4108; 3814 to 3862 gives 1.94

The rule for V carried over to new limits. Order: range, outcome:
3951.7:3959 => 9.94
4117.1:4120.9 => 13.5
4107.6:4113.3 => 12.3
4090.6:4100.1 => 13.3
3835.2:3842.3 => 4.86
